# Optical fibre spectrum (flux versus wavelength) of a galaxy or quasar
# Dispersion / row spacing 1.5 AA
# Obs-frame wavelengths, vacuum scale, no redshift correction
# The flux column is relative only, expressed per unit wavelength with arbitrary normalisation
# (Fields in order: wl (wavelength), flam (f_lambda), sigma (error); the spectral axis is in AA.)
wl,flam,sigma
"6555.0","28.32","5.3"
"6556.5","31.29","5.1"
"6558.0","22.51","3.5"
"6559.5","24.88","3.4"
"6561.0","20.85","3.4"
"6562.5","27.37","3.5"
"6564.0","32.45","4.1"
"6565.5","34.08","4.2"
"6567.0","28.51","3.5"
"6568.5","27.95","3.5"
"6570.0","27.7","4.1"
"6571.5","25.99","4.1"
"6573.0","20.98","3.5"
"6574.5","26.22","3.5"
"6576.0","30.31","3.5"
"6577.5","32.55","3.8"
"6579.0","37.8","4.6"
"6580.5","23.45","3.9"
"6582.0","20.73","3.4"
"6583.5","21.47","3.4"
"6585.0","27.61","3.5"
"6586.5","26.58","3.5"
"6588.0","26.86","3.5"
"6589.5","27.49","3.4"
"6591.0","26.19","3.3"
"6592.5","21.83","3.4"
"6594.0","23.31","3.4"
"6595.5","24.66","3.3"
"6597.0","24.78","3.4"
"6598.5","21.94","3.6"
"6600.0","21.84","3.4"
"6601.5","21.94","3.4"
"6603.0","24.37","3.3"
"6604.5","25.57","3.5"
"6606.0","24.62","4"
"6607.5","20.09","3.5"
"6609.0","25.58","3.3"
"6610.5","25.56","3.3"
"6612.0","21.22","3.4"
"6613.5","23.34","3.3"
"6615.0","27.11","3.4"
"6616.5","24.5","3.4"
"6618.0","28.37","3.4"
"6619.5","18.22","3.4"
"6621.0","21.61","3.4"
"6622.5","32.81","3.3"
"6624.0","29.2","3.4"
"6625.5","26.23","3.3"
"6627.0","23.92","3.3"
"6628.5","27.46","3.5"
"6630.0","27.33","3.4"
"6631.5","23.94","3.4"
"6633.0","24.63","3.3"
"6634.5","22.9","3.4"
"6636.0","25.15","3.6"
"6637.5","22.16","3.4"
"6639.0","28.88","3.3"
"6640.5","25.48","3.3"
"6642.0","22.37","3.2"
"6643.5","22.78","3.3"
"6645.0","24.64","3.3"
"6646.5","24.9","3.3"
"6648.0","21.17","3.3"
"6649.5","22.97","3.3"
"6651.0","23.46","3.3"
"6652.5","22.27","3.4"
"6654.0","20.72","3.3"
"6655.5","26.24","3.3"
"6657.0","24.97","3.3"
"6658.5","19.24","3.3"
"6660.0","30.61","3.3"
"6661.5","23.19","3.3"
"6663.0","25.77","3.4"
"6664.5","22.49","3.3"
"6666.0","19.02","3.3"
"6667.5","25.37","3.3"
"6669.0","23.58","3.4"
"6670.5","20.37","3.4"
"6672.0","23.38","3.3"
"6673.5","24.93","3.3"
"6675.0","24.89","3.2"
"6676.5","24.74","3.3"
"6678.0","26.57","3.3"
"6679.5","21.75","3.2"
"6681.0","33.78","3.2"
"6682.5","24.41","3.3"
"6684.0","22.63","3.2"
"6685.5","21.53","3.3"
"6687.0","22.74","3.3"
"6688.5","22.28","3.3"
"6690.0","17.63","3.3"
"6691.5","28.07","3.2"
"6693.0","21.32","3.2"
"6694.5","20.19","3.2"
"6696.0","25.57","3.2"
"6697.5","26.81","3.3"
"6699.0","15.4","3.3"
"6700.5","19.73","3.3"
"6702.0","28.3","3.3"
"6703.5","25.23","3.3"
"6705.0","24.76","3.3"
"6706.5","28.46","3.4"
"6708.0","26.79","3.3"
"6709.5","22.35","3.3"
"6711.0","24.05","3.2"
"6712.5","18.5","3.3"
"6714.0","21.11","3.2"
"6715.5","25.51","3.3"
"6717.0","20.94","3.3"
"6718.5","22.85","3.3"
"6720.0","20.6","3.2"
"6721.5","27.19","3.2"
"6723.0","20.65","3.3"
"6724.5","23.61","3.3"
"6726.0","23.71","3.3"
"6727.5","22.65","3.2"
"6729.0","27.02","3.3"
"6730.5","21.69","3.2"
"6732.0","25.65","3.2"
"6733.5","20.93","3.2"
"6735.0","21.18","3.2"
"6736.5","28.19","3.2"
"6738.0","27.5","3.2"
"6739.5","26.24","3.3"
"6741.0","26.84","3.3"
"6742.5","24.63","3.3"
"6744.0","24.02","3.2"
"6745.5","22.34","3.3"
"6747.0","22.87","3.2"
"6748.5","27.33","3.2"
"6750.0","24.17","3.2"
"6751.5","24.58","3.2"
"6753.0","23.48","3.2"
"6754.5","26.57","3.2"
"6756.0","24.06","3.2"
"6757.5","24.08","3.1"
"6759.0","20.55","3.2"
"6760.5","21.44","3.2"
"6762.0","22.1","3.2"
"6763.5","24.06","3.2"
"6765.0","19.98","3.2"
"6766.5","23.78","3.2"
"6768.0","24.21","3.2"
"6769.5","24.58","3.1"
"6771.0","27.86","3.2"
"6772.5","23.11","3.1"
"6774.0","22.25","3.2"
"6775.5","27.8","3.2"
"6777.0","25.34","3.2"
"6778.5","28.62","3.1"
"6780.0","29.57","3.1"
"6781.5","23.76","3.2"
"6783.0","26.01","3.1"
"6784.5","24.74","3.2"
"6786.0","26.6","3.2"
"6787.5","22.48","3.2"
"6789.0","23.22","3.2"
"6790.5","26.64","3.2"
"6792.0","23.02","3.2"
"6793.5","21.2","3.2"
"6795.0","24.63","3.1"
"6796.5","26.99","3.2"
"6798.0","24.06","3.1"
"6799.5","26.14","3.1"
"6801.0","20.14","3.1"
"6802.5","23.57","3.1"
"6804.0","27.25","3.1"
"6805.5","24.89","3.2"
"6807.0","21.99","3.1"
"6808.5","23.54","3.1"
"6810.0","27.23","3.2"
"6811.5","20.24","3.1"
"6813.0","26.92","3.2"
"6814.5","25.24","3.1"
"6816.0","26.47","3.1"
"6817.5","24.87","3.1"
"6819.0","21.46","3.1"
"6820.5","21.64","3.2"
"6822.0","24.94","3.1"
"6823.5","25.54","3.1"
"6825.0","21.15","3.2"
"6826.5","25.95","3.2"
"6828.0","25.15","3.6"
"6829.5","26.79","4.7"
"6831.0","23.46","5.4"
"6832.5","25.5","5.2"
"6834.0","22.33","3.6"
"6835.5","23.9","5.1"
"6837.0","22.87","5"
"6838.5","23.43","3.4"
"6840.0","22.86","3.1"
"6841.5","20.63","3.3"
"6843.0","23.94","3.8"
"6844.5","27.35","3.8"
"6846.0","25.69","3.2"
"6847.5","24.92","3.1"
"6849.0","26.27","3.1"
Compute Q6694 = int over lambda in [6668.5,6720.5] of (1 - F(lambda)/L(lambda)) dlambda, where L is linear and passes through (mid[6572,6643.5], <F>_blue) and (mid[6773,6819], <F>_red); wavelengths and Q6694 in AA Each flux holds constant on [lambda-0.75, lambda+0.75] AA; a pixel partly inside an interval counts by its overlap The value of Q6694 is 3.1 AA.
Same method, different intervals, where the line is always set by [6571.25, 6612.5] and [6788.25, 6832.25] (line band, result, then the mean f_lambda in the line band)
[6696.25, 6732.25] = 1.69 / 23.5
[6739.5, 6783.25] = -0.04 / 24.5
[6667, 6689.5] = 0.59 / 24.1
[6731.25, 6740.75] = -0.19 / 25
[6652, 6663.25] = 0.34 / 24.1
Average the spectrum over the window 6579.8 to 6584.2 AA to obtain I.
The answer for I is 21.9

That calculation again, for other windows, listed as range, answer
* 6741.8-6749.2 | 24.2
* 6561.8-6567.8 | 30.6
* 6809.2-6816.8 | 25.2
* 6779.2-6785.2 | 26.1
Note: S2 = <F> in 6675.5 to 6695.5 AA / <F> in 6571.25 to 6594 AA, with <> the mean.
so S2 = 0.90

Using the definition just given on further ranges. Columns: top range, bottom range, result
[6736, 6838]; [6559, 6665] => 0.97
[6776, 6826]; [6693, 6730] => 1.05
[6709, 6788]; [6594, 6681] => 0.99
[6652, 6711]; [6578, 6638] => 0.96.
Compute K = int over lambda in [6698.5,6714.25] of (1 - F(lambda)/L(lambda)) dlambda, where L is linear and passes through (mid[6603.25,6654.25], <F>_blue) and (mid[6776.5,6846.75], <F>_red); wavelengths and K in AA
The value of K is 0.7 AA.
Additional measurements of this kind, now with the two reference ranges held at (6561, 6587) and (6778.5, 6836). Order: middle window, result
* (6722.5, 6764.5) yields 2.23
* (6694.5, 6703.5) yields 0.99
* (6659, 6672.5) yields 1.38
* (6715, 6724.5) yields 1.00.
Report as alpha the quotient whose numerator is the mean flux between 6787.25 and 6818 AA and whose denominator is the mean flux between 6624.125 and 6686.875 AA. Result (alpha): 1.00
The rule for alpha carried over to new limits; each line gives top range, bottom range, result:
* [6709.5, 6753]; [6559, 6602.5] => 0.91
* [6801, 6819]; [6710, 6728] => 1.08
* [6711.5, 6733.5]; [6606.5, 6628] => 0.92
